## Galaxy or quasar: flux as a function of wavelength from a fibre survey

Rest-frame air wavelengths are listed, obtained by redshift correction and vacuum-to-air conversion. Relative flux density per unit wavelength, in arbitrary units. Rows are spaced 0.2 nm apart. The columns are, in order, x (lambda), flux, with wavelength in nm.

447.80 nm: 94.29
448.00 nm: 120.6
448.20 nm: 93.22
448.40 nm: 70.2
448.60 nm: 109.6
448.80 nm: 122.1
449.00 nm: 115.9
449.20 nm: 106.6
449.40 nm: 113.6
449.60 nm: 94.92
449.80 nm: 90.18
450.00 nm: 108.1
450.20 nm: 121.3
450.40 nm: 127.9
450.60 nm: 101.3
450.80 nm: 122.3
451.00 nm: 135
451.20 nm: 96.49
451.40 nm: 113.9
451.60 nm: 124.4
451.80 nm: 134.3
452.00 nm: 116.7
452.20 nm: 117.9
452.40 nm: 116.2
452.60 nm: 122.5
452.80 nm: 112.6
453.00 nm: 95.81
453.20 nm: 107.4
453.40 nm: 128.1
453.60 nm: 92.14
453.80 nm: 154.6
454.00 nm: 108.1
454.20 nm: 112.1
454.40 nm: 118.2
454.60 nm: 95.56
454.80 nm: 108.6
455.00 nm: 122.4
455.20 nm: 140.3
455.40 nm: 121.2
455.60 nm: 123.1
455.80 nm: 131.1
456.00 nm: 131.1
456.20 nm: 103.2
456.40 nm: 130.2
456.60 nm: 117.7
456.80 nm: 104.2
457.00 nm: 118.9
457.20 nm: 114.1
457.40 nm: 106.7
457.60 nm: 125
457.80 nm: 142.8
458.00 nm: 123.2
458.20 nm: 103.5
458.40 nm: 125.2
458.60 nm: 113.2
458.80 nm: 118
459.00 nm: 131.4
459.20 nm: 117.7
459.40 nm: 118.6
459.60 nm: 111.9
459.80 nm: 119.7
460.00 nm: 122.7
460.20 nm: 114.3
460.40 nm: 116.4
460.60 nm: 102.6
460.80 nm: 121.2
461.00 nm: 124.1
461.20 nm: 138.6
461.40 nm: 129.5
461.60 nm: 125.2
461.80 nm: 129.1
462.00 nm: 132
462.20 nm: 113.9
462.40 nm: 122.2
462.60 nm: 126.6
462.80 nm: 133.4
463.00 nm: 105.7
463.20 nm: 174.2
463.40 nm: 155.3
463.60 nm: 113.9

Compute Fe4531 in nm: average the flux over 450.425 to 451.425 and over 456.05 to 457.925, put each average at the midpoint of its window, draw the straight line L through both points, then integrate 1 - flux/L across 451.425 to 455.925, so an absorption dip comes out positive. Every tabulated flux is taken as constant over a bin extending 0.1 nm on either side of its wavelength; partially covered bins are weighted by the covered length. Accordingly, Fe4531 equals -0.07 nm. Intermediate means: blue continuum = 115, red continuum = 119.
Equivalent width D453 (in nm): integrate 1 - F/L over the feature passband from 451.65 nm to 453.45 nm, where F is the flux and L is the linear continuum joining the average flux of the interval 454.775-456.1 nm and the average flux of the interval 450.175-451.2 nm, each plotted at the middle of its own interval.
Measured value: 0.077 nm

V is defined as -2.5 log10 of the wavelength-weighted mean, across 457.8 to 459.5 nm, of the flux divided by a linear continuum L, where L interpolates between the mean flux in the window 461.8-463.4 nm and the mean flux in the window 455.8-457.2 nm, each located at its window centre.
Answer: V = 0.02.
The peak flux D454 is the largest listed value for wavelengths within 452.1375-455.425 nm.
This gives 154.6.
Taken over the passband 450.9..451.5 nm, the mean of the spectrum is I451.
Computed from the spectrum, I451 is 115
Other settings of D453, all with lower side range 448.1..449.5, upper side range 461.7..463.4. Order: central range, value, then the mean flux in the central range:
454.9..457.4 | -0.05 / 121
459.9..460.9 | 0.09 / 115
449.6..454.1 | -0.20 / 115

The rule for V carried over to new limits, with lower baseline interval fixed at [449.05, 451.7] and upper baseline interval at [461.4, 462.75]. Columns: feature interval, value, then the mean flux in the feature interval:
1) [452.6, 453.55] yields 0.038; 111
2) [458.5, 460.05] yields 0.029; 119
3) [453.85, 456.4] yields -0.014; 119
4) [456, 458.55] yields 0.015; 118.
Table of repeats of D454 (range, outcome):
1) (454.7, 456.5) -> 140.3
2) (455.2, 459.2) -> 142.8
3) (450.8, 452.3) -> 135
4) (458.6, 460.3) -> 131.4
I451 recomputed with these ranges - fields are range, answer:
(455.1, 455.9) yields 129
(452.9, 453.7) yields 106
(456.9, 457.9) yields 122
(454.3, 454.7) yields 107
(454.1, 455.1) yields 111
